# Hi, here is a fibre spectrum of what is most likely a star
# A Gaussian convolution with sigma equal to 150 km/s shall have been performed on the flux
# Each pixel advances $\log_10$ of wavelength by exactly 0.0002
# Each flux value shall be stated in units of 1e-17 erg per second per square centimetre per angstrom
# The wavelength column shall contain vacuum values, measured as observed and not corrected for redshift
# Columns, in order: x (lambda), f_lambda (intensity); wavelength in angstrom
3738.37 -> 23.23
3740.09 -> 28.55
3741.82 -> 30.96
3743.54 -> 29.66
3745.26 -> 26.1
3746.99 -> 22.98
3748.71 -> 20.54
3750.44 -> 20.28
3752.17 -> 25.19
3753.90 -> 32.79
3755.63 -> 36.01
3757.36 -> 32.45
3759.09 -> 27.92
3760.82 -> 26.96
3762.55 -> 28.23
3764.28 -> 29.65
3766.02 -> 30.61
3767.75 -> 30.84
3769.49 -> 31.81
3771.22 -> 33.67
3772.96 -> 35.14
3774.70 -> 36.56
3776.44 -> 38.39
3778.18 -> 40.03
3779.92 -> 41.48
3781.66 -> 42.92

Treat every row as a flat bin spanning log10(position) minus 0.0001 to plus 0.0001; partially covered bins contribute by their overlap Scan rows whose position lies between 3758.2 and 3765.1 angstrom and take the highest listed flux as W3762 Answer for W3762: 29.65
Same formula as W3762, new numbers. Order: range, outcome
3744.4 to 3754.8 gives 32.79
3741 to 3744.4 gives 30.96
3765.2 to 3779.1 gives 40.03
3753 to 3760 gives 36.01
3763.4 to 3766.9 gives 30.61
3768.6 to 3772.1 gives 33.67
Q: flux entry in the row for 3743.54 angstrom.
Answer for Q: 29.66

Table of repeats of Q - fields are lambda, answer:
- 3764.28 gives 29.65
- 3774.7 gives 36.56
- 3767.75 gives 30.84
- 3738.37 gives 23.23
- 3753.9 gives 32.79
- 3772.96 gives 35.14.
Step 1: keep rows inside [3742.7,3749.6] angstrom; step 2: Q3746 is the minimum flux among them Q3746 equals 20.54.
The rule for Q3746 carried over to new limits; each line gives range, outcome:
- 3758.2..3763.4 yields 26.96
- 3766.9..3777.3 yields 30.84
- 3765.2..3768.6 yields 30.61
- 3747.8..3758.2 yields 20.28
